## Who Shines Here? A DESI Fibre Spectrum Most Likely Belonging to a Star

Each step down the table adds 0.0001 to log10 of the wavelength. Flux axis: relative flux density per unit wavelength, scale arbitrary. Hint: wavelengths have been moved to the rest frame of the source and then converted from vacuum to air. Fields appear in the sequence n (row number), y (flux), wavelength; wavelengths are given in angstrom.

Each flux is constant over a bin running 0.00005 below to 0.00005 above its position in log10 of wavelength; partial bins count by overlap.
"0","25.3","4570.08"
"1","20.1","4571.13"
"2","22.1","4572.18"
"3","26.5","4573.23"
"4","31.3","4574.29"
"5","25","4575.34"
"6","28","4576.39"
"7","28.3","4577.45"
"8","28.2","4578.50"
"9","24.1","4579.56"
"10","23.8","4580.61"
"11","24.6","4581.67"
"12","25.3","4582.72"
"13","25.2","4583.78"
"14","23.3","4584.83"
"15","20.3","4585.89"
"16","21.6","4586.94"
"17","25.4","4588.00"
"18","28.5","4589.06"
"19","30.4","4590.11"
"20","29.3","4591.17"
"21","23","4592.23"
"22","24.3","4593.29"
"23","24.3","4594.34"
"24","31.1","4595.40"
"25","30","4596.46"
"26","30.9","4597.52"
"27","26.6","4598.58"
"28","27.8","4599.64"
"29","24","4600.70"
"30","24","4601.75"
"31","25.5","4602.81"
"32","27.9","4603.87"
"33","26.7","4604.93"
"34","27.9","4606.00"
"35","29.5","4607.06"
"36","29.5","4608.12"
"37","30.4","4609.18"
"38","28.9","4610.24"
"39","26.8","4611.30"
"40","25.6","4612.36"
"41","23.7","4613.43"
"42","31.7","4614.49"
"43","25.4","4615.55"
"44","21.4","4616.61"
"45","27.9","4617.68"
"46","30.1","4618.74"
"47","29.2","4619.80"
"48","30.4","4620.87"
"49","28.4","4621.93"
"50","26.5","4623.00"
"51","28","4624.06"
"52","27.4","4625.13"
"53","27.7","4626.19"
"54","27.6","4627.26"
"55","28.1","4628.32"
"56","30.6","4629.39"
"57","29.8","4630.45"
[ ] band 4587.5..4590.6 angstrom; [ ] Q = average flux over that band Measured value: 28.1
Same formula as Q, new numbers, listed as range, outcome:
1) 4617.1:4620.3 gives 29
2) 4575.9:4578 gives 28.1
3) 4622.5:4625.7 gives 27.4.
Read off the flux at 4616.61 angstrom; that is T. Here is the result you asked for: 21.4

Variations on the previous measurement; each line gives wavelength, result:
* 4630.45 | 29.8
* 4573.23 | 26.5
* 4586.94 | 21.6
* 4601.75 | 24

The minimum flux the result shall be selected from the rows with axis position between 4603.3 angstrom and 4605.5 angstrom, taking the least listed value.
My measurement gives 26.7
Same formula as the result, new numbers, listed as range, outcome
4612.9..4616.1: 23.7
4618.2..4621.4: 29.2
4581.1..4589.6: 20.3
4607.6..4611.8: 26.8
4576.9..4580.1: 24.1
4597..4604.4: 24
